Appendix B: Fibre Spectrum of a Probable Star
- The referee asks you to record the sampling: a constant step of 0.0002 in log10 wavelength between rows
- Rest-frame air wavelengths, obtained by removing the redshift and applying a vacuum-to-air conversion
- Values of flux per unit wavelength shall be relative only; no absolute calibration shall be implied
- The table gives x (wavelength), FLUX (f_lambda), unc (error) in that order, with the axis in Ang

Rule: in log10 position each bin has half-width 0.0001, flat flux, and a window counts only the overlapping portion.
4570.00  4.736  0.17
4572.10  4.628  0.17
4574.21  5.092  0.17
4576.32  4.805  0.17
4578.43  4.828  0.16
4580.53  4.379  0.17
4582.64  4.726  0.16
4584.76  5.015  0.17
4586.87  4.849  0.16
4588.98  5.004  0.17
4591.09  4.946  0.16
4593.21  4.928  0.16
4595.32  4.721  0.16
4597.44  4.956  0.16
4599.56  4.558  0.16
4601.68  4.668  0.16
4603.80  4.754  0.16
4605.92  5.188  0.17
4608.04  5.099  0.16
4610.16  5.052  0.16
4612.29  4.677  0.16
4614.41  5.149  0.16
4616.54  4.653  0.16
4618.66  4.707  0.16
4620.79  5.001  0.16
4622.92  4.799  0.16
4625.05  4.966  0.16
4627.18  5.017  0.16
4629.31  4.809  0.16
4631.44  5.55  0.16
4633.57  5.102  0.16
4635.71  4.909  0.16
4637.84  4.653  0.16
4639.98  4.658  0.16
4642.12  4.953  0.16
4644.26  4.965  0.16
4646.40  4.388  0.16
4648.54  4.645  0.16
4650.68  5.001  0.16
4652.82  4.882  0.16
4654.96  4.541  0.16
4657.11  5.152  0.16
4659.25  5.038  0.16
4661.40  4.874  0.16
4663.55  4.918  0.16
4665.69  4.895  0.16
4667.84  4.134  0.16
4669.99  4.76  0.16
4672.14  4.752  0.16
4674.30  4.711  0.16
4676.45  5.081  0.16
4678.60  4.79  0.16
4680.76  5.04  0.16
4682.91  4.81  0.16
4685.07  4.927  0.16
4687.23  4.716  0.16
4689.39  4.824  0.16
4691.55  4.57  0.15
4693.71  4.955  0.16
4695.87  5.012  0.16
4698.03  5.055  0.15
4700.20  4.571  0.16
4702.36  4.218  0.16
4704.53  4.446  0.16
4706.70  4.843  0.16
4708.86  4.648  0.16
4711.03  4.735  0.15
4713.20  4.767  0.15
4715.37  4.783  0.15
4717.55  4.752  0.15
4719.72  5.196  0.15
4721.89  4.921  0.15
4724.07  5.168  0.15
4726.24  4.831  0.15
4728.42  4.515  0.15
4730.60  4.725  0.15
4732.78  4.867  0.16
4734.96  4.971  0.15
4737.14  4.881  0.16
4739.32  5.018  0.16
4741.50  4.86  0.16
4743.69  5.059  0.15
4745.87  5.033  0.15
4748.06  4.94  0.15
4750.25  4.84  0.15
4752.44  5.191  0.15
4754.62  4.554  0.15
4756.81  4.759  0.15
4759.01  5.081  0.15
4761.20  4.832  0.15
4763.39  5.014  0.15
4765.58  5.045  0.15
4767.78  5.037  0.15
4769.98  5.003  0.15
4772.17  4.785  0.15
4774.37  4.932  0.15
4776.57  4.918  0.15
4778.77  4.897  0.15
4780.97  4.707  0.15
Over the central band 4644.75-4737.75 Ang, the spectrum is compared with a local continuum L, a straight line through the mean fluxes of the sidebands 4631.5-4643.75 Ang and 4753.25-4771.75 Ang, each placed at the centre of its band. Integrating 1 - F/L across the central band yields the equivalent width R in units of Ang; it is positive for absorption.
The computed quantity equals 2.2 Ang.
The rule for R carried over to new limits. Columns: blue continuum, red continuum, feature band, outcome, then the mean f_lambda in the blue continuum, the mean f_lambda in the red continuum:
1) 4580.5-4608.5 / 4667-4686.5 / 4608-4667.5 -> -0.8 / 4.85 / 4.78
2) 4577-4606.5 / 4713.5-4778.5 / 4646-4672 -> 0.4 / 4.82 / 4.91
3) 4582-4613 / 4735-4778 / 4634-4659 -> 0.4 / 4.88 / 4.94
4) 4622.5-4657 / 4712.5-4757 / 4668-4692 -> 0.4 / 4.87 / 4.89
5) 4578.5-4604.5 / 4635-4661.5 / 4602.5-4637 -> -1.1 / 4.79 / 4.82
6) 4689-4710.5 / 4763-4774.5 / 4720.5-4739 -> -0.2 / 4.71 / 4.97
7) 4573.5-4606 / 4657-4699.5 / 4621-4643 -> -0.5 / 4.82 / 4.84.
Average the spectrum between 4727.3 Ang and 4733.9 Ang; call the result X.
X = 4.7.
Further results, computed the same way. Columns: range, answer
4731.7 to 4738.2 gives 4.91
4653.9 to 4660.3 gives 4.91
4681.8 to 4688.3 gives 4.82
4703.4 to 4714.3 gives 4.69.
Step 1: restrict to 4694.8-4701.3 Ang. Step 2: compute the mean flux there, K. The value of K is 4.88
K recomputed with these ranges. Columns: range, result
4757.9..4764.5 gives 4.98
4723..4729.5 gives 4.84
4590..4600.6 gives 4.82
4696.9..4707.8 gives 4.63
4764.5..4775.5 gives 4.96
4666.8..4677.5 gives 4.69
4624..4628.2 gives 4.99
